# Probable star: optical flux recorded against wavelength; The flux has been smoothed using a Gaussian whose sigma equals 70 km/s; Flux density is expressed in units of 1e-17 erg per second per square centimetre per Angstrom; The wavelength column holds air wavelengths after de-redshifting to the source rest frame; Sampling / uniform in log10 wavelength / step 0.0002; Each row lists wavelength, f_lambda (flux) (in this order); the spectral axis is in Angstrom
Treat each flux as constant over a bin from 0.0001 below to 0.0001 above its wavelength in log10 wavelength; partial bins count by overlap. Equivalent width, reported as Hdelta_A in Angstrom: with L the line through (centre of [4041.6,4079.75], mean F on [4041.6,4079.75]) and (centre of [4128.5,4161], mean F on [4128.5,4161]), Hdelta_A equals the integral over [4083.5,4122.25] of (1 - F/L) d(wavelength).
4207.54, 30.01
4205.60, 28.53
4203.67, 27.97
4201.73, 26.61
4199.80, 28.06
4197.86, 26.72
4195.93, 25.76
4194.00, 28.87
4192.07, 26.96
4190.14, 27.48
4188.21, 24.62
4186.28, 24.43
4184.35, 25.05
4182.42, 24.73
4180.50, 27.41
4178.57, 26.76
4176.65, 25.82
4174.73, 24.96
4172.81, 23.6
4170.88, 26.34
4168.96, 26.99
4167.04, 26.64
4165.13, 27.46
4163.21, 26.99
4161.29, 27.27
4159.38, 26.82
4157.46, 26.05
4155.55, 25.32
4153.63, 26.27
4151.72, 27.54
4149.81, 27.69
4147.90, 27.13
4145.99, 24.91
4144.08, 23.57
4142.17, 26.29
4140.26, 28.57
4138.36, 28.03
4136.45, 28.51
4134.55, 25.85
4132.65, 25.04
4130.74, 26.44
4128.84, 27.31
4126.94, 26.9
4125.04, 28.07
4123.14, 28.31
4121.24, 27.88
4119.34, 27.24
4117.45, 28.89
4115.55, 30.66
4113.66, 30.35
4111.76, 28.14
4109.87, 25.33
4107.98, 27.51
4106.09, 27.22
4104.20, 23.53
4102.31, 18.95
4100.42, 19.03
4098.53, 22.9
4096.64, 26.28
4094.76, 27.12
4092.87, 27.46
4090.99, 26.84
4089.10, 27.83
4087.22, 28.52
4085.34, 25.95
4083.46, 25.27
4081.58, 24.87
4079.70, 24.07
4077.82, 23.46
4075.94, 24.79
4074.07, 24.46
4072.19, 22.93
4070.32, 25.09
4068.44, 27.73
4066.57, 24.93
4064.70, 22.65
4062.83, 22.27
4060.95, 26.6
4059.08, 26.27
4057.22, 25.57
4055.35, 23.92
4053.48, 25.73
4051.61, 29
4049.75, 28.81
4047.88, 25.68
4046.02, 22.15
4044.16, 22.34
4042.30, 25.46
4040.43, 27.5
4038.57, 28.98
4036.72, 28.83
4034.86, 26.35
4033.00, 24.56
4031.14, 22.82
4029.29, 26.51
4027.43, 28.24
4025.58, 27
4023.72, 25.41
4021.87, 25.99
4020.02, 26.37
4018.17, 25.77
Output -0.90 Angstrom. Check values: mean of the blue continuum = 25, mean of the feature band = 26.4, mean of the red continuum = 26.6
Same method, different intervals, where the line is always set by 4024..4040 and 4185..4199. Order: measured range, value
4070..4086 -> 1.2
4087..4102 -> 0.7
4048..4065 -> 0.5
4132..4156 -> -0.1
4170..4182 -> 0.3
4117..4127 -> -0.5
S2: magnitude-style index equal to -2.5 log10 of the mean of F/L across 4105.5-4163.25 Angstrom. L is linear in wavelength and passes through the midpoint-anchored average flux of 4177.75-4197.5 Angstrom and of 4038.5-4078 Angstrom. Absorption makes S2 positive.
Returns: -0.06 mag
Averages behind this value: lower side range 25.2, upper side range 26.2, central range 27.2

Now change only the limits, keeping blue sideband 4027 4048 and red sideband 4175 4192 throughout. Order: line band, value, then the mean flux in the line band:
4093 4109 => 0.07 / 24.2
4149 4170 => -0.04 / 26.8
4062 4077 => 0.06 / 24.4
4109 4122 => -0.10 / 28.4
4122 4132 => -0.06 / 27.3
